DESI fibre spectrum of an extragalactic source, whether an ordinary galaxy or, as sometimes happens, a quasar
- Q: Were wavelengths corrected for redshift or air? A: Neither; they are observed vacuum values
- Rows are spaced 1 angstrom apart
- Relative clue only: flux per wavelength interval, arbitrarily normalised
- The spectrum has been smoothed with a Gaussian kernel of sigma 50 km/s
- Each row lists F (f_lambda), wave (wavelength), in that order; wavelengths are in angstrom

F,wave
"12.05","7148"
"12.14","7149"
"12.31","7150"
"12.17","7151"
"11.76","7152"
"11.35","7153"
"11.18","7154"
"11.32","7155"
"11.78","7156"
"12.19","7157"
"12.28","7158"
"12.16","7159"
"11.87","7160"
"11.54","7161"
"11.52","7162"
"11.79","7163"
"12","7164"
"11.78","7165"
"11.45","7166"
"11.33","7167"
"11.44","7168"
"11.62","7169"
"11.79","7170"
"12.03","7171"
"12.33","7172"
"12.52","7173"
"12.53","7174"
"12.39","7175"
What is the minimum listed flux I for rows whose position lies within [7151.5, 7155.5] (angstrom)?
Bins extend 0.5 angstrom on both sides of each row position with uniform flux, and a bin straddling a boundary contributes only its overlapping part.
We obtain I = 11.18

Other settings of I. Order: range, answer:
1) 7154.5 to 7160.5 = 11.32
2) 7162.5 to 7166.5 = 11.45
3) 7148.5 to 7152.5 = 11.76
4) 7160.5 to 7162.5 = 11.52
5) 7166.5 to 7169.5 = 11.33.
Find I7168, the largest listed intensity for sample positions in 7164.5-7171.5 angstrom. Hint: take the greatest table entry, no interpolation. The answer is 12.03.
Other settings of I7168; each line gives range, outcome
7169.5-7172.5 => 12.33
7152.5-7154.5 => 11.35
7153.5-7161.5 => 12.28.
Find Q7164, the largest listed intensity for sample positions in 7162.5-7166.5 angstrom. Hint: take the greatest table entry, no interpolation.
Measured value 12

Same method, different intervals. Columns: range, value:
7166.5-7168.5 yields 11.44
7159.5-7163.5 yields 11.87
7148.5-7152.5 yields 12.31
